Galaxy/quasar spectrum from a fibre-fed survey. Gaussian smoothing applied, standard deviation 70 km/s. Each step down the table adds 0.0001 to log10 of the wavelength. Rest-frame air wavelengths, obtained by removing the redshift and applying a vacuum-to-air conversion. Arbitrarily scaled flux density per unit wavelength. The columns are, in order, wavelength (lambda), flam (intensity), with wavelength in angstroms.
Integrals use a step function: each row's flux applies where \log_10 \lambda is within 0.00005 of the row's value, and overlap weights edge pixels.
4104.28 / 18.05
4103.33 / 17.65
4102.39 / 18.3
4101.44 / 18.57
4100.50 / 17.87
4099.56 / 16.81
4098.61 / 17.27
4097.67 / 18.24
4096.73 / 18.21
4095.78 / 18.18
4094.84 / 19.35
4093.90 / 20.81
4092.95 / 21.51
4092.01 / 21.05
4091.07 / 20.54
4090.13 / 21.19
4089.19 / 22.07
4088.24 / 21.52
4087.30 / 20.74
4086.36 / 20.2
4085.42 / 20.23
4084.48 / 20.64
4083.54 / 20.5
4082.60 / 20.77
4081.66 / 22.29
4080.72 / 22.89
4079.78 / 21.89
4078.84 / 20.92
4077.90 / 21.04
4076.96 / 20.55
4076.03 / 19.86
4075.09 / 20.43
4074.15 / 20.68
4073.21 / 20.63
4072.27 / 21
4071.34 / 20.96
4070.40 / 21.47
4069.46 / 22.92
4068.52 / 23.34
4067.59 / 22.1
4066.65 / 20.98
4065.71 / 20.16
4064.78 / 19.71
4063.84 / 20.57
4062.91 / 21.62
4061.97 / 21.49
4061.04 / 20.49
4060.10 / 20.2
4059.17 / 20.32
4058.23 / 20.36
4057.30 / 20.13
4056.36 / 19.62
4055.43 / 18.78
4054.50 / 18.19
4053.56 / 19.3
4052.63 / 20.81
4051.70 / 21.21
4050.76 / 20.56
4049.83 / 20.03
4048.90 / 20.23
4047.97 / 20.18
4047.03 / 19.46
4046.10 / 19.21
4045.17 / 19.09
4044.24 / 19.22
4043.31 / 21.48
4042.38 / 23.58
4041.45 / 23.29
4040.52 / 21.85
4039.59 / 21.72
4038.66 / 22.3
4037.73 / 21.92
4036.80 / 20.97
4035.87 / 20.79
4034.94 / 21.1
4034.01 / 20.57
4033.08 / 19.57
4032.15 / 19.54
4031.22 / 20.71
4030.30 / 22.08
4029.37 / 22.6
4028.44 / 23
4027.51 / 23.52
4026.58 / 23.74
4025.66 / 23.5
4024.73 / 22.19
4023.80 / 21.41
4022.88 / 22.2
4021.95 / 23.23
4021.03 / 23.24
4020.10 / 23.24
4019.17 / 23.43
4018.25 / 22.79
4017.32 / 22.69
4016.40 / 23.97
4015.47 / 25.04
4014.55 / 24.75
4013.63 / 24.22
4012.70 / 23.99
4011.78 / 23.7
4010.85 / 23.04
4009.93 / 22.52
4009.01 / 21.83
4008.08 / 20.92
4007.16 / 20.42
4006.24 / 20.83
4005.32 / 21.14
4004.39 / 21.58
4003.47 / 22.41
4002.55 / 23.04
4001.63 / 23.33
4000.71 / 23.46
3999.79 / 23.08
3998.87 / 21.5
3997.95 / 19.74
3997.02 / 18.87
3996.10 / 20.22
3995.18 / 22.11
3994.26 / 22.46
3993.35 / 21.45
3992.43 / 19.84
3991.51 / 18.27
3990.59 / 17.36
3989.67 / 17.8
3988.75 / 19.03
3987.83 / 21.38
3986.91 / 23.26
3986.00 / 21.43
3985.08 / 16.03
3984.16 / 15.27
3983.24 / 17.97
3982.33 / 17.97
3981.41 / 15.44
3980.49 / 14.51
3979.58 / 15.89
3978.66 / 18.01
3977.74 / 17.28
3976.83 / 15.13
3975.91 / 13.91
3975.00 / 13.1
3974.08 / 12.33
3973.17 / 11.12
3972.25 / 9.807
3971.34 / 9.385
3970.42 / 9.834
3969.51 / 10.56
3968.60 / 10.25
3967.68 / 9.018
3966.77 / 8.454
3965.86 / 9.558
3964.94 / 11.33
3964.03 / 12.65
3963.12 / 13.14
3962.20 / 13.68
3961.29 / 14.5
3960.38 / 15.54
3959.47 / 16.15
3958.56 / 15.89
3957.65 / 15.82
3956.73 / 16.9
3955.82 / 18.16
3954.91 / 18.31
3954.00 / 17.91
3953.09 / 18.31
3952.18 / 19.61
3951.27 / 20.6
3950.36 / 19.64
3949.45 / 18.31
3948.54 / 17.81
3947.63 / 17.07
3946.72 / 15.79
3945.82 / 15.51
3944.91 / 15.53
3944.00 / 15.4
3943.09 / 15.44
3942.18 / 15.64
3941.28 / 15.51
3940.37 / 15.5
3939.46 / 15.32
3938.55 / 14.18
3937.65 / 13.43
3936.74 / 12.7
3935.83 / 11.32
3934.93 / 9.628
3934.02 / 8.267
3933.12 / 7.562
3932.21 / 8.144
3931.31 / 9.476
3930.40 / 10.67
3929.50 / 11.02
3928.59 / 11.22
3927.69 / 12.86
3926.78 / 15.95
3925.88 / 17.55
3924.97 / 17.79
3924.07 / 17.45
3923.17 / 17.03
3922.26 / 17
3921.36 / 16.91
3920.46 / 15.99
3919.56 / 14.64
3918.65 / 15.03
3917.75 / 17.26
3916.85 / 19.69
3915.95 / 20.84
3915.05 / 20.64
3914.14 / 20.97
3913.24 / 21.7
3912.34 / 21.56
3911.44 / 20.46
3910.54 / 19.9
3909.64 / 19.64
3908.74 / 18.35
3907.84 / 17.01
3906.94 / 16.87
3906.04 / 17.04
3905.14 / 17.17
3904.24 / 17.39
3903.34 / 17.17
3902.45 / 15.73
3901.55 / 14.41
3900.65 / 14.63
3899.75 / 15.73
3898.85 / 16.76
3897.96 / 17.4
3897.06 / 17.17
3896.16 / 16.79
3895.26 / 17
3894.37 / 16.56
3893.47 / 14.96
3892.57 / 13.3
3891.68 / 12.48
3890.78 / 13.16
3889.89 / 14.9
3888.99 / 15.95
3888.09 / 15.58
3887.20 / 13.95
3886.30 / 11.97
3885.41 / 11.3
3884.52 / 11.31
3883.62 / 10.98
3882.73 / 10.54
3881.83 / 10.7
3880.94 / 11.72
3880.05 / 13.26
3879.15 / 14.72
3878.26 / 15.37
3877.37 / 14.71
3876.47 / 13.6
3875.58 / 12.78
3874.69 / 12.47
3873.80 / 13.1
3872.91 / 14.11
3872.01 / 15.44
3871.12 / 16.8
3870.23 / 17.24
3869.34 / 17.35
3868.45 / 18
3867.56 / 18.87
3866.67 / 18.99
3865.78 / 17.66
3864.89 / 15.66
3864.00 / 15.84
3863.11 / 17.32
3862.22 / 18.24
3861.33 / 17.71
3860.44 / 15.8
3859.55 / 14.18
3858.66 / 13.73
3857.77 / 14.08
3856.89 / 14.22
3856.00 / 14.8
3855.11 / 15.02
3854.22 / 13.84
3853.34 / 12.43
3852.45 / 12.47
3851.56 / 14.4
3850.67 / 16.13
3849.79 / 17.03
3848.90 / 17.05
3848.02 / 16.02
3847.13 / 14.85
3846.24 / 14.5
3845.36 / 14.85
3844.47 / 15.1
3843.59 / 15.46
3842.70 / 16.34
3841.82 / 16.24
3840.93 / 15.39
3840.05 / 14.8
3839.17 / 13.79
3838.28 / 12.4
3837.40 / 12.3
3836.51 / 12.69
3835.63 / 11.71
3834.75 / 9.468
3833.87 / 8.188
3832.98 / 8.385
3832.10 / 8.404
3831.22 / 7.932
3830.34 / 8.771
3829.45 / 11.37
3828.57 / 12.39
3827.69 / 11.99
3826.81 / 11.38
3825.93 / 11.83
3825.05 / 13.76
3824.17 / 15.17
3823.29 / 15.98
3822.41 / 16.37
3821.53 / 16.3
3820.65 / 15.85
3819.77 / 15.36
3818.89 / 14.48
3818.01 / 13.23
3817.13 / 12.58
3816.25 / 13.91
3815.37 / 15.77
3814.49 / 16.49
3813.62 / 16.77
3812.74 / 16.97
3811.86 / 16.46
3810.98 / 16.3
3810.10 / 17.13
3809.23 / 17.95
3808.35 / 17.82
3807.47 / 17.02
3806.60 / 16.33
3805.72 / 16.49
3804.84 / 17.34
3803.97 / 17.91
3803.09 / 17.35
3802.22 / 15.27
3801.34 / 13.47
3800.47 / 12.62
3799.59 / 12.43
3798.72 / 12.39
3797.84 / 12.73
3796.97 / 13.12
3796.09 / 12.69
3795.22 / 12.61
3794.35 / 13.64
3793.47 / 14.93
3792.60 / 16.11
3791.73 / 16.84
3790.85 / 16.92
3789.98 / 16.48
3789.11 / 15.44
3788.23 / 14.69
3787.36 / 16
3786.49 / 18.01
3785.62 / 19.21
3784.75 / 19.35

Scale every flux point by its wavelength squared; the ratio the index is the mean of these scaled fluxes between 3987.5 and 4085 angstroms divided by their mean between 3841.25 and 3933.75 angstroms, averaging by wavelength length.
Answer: 1.5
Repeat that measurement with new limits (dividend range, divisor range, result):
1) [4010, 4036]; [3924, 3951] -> 1.68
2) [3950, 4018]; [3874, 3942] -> 1.25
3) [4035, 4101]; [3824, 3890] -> 1.64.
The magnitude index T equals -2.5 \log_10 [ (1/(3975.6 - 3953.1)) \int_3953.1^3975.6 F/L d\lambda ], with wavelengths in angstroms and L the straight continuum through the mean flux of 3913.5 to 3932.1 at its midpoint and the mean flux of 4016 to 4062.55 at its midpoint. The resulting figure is 0.33 mag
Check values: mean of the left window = 15.9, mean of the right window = 21.3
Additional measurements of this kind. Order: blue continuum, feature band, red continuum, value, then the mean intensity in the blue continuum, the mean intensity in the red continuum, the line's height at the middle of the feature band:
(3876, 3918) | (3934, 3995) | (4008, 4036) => 0.25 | 16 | 22.6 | 19.5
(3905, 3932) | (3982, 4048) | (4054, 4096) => -0.12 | 16.9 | 20.8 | 19.3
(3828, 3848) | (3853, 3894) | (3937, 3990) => -0.10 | 12.6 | 15.4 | 13.4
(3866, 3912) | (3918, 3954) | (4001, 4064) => 0.18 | 15.4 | 21.6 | 17.4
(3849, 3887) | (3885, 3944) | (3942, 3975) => -0.06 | 14.7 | 14.5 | 14.6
